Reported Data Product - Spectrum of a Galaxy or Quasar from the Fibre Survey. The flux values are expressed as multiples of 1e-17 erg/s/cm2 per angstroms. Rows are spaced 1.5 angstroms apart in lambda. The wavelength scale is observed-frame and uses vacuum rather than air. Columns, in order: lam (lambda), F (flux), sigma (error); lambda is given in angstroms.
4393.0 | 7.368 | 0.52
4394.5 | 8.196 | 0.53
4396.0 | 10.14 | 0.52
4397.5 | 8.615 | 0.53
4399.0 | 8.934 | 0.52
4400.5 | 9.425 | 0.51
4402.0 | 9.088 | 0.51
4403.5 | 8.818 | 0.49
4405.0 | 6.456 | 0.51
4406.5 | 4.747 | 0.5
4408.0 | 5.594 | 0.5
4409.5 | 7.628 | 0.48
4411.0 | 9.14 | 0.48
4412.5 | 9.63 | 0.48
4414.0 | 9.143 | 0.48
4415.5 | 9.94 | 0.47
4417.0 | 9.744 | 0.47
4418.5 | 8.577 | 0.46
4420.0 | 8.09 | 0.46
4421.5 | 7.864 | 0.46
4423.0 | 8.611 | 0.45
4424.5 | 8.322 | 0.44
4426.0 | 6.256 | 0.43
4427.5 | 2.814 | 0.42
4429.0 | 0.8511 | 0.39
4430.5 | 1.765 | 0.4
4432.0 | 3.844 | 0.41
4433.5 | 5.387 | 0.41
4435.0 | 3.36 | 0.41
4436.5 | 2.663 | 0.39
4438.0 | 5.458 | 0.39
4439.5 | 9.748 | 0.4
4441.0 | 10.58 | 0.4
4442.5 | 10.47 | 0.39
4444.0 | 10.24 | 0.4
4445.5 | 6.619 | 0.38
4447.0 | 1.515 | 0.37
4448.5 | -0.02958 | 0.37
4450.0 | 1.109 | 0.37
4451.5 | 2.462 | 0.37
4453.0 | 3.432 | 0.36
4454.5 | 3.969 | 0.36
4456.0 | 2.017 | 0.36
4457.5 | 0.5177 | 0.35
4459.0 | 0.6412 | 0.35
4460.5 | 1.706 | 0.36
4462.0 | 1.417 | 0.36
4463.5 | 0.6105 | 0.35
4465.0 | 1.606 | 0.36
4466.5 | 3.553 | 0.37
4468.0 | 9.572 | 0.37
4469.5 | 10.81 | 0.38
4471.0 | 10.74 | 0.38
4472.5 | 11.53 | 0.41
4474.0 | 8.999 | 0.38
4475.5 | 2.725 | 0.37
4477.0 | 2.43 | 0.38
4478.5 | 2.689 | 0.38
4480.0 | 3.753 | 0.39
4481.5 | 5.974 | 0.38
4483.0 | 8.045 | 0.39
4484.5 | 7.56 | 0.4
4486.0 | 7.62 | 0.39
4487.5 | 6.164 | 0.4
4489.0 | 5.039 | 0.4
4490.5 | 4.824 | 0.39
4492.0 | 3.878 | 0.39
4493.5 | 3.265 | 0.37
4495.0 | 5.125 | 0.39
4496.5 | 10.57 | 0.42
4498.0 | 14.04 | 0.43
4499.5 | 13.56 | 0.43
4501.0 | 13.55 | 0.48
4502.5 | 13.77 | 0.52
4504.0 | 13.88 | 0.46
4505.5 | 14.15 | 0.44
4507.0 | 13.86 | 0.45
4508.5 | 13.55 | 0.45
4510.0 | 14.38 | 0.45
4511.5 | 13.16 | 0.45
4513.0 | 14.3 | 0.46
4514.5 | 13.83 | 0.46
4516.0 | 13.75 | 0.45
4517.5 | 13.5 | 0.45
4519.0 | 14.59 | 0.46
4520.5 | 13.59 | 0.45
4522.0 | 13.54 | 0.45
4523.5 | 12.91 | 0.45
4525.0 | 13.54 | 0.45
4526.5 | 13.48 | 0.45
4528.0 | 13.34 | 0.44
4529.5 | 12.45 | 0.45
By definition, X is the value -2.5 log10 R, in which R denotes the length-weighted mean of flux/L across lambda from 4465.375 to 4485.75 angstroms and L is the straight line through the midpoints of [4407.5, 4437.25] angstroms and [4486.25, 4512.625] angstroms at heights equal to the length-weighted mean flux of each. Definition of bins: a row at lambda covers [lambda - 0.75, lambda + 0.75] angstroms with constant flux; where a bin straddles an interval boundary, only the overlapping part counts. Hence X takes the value 0.33 mag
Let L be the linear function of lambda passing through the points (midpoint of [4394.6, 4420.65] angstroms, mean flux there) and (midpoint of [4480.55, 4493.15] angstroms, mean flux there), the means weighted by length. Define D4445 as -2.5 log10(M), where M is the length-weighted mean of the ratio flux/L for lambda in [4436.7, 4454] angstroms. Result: 0.32 mag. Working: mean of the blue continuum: 8.45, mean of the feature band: 5.48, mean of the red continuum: 6.01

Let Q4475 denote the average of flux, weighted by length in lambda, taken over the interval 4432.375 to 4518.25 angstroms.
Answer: 7.24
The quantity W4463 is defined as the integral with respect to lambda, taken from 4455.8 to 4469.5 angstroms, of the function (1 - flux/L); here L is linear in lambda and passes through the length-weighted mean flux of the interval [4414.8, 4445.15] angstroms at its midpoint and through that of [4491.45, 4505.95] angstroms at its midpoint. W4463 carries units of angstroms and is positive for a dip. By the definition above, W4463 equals 9.2 angstroms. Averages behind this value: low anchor 6.72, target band 2.88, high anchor 10.6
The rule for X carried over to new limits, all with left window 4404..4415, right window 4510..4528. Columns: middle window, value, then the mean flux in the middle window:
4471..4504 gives 0.496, 7.61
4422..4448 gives 0.485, 5.76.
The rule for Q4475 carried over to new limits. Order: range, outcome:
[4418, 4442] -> 5.91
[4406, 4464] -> 5.32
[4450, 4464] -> 1.85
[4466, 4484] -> 6.79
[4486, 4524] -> 11.4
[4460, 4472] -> 5.21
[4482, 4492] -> 6.33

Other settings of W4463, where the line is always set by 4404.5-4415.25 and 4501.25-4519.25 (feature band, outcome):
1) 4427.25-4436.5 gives 6.2 angstroms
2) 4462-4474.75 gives 5.1 angstroms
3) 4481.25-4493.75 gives 6.5 angstroms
